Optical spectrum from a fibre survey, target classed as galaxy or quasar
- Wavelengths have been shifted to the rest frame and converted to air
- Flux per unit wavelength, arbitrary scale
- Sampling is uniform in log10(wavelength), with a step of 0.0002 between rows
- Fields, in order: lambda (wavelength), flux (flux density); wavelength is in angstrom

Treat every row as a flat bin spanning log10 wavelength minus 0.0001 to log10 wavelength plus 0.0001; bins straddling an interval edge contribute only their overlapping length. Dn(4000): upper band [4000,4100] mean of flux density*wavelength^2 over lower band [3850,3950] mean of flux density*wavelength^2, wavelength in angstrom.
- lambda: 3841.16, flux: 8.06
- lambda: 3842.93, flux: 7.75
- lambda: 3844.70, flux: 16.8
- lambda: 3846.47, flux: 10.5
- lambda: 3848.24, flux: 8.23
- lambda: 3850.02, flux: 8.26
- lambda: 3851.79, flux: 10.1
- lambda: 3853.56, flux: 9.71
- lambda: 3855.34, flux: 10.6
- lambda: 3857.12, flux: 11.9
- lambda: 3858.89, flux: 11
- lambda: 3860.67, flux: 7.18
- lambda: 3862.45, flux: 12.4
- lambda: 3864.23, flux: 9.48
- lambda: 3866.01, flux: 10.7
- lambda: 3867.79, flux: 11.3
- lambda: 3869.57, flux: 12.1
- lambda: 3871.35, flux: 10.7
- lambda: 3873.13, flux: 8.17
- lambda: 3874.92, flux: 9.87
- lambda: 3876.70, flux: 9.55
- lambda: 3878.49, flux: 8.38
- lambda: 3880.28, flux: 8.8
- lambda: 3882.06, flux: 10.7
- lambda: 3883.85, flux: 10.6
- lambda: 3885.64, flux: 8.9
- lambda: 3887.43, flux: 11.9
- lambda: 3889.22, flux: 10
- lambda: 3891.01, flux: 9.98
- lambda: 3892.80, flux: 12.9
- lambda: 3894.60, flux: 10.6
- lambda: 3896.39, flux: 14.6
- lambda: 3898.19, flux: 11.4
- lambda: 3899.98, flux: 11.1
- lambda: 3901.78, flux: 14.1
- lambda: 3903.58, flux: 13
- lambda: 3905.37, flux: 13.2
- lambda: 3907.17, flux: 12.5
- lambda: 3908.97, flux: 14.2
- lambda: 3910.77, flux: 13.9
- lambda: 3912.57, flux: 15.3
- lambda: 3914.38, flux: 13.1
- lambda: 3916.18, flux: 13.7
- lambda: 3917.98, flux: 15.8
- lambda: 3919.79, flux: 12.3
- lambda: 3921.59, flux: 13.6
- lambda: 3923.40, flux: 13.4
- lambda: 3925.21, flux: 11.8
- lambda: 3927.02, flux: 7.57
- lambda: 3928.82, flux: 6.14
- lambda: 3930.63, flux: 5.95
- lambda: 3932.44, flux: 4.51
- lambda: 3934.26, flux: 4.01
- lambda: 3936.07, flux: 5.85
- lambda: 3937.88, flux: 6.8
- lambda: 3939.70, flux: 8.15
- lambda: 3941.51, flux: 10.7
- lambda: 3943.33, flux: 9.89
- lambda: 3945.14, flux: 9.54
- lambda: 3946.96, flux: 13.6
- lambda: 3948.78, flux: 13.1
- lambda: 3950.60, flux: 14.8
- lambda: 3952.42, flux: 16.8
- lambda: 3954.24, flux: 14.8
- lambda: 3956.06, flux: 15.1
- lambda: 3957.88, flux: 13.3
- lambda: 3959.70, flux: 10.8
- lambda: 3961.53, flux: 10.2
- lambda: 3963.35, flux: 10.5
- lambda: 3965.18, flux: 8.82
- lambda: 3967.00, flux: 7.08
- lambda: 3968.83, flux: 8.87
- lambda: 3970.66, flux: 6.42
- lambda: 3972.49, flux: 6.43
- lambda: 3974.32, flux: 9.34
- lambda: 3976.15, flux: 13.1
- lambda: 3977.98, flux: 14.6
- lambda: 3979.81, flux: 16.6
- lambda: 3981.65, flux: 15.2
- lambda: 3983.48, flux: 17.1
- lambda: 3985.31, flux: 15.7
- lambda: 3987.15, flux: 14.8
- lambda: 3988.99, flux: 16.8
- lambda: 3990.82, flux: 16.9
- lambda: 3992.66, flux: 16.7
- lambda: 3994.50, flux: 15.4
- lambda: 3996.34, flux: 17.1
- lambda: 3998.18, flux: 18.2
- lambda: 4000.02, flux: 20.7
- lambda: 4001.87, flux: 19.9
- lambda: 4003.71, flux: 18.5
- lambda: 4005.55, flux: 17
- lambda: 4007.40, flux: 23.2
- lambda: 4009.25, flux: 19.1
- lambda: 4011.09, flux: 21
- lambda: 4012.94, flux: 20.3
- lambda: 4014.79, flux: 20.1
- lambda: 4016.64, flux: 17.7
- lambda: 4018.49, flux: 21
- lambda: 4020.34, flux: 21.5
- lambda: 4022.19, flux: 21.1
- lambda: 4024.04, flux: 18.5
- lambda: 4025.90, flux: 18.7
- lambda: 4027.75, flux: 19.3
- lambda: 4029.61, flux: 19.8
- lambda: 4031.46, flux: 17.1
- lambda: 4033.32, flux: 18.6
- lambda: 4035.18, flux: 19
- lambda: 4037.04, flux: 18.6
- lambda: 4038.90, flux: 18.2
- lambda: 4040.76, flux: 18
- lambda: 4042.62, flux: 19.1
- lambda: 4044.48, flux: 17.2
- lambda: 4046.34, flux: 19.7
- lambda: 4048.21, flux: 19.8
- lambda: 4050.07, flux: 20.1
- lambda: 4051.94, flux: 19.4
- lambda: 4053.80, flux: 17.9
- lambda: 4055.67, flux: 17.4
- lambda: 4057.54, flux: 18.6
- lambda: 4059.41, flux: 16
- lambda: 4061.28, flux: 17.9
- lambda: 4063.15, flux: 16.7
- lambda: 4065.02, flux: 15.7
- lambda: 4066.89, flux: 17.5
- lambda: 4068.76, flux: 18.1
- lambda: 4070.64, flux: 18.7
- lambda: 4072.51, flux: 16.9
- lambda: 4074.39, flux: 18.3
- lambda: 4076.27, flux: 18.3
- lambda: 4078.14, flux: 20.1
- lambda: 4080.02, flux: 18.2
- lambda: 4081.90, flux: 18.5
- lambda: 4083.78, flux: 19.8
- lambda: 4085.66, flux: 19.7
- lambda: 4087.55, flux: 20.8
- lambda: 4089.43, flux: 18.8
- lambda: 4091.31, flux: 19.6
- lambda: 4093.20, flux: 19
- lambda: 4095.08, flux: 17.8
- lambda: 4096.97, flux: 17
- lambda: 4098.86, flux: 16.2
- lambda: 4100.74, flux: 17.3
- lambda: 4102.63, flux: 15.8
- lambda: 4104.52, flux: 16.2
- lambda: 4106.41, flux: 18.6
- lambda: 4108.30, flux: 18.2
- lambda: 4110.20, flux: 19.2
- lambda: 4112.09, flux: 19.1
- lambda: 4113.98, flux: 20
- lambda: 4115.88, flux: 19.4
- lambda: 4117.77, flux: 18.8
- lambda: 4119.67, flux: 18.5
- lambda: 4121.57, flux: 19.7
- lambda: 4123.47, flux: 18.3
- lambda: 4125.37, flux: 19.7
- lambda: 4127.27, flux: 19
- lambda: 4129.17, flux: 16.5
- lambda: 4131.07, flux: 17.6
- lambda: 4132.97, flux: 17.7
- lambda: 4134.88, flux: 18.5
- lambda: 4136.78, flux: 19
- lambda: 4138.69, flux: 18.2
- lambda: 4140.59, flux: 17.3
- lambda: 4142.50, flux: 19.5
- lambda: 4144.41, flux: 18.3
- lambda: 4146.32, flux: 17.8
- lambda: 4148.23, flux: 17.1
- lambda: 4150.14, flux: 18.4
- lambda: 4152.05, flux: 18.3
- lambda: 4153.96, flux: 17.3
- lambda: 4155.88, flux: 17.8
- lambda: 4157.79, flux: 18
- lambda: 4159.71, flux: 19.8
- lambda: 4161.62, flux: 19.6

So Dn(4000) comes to 1.9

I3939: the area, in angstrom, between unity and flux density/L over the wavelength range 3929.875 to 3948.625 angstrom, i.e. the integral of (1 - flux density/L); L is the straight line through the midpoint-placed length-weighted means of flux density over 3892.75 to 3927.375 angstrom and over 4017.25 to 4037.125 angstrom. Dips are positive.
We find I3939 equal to 8.4 angstrom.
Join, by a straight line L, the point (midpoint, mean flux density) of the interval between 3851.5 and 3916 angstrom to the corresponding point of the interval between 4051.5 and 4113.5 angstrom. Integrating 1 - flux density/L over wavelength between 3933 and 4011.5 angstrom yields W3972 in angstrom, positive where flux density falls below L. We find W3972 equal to 5.4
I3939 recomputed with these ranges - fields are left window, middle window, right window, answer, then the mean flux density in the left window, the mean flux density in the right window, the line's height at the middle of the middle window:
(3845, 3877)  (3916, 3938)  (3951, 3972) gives 3.1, 10.2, 11.1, 10.8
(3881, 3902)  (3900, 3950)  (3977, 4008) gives 8.1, 11.3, 17.3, 13.3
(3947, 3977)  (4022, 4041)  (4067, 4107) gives -4.5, 11.3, 18.3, 15.2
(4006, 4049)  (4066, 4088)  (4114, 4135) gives 0.3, 19.4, 18.6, 19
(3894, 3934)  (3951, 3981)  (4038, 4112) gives 5.0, 11.8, 18.2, 13.9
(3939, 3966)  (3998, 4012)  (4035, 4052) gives -3.3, 12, 18.9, 16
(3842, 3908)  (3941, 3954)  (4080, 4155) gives 0.3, 10.8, 18.4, 13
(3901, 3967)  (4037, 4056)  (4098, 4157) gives -4.2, 11.3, 18.2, 15.3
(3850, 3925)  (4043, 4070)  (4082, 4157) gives -2.5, 11.5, 18.4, 16.5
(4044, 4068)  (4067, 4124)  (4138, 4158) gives -1.5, 18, 18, 18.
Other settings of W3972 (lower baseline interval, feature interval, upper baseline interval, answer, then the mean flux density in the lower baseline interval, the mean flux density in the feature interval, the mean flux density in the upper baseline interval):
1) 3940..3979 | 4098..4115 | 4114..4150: -0.47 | 11.3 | 17.9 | 18.4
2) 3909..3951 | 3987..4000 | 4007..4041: -0.26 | 10.6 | 17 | 19.5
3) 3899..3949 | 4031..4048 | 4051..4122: -2.48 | 10.9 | 18.5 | 18.2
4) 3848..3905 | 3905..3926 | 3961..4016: -2.33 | 10.6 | 13.6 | 15.3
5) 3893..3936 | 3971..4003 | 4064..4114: -2.43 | 11.5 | 15.4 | 18.2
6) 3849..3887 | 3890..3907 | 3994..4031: -0.40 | 10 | 12.3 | 19.4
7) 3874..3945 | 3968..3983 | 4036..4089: 2.76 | 10.7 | 11.5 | 18.4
